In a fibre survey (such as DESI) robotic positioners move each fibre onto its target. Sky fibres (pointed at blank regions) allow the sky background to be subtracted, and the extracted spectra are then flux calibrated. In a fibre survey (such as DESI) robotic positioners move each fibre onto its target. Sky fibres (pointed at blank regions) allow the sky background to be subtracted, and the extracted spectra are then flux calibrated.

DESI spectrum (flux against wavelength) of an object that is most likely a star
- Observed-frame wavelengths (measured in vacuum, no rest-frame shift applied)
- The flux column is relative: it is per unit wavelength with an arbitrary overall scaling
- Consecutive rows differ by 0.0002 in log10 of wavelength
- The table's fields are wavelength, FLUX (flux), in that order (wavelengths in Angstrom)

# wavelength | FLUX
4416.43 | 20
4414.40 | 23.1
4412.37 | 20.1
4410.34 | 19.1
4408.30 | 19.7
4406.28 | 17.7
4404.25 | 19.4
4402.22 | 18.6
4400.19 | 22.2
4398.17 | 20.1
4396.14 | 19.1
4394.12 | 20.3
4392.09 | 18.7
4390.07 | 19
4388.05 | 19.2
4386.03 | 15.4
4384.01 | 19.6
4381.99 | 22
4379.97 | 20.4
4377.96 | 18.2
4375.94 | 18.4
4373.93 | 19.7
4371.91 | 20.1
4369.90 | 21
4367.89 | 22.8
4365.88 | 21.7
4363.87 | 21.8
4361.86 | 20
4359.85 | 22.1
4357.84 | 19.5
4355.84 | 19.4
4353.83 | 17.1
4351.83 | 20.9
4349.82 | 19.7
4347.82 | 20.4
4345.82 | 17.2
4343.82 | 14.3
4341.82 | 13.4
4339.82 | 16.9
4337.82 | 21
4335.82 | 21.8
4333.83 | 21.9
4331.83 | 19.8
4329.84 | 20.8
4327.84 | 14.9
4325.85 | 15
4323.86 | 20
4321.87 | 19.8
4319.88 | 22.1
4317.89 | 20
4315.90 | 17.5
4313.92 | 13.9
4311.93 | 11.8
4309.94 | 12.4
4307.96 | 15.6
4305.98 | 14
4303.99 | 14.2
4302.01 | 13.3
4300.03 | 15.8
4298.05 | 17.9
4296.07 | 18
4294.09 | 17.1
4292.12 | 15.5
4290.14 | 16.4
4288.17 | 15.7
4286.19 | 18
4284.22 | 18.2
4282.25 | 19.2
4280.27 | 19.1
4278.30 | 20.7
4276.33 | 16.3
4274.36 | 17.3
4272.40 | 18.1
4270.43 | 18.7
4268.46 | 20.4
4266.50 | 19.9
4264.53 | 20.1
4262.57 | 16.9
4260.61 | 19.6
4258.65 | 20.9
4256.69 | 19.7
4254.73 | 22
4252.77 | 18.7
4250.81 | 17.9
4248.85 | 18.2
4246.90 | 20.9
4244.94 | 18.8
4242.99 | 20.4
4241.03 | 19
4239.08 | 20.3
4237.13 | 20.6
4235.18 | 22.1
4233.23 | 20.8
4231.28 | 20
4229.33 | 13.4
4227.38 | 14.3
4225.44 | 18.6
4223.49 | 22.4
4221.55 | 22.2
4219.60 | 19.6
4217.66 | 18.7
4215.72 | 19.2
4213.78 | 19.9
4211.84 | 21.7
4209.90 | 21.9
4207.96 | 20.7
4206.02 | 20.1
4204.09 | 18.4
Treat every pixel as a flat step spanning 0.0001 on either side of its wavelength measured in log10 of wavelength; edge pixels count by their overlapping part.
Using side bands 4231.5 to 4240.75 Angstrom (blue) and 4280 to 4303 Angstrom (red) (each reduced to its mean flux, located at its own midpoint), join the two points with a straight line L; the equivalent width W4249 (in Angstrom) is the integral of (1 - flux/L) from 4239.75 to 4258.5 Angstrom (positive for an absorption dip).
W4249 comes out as 0.23 Angstrom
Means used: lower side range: 20.7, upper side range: 16.9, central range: 19.6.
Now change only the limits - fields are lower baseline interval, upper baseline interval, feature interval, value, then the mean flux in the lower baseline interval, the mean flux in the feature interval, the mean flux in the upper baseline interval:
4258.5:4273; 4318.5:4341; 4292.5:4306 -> 2.4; 19.3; 15.9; 19.4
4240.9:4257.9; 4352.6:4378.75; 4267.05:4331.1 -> 8.6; 19.5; 17.1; 20.2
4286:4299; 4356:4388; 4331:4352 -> 0.1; 16.9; 18.8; 20.1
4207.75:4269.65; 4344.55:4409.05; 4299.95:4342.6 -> 5.5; 19.7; 17.1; 19.7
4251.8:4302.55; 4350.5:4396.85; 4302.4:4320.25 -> 3.2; 18.3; 15.4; 19.8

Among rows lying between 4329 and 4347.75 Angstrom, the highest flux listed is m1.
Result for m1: 21.9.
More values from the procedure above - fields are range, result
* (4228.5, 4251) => 22.1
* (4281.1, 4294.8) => 19.2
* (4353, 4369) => 22.8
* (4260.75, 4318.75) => 20.7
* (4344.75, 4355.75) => 20.9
